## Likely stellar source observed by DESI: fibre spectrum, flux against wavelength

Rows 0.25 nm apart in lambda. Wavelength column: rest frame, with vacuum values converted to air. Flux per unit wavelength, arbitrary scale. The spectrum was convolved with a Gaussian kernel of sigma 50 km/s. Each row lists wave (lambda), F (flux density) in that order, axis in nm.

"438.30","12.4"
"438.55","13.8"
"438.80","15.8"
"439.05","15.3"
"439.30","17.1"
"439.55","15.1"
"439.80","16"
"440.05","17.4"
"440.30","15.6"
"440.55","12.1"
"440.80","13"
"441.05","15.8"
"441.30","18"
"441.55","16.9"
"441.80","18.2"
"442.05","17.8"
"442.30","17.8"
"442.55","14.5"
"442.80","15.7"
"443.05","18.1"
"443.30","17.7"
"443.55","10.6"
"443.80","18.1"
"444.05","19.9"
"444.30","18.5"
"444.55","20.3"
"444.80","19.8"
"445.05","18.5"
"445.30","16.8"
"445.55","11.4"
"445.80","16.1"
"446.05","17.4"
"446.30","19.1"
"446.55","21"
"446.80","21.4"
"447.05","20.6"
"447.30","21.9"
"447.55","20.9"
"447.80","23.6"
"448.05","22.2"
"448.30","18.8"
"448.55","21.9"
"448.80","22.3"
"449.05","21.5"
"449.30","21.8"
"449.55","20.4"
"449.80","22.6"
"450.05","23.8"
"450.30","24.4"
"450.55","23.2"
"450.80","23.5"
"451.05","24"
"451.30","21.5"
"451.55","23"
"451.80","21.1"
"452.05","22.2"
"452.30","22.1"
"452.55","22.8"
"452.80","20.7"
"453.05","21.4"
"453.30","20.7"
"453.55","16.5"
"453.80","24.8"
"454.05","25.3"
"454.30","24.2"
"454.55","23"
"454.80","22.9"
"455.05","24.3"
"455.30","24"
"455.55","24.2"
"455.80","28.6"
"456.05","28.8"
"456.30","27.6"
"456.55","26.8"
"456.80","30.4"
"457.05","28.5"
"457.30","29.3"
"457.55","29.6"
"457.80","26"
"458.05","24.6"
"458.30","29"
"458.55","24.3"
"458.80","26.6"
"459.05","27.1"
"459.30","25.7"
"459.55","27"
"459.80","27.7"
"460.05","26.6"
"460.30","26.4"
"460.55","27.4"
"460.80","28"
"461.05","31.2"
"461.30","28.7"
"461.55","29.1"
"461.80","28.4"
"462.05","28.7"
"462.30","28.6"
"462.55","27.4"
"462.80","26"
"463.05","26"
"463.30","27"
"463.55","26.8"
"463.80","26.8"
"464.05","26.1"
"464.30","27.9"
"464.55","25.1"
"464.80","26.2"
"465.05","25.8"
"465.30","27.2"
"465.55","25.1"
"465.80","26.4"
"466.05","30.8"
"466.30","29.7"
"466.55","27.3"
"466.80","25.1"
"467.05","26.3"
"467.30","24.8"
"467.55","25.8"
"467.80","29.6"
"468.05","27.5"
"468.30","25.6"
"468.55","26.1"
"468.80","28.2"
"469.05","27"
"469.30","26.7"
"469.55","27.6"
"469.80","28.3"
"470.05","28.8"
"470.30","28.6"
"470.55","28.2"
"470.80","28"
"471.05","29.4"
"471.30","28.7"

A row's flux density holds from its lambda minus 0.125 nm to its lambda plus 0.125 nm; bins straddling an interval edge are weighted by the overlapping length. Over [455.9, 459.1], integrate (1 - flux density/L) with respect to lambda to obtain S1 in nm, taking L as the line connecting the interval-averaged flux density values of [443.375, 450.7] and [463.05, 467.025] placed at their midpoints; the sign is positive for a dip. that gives -0.49 nm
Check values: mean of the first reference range 20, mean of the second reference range 26.8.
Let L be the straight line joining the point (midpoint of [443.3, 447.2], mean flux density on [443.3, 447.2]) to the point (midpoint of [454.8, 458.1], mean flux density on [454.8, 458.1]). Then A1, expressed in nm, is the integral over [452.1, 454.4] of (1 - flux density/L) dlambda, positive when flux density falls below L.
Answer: 0.23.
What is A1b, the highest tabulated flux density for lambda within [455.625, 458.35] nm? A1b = 30.4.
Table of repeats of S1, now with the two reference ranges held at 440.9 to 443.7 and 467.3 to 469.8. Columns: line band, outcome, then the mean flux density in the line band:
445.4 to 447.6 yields -0.07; 18.8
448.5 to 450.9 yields -0.38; 22.6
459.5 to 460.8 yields -0.19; 27.1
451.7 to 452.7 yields -0.08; 22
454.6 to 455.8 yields -0.15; 24.3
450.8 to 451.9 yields -0.13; 22.6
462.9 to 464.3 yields -0.09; 26.7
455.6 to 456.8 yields -0.32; 28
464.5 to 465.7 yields -0.01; 25.9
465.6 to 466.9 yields -0.08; 27.8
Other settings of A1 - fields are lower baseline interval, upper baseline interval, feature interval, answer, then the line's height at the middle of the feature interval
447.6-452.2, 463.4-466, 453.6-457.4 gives -0.33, 23.9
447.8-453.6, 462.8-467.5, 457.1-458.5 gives -0.19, 24.3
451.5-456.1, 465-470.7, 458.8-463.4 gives -0.42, 25.3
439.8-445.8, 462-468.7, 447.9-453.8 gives -0.49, 20.3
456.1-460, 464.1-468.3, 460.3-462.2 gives -0.10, 27.2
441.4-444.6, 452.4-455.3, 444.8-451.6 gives -0.37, 19.7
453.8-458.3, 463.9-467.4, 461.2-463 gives -0.10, 26.6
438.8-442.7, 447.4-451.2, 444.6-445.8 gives 0.15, 19.3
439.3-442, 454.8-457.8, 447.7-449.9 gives 0.01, 21.8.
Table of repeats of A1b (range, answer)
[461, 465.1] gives 31.2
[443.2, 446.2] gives 20.3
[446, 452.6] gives 24.4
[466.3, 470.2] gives 29.7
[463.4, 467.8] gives 30.8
